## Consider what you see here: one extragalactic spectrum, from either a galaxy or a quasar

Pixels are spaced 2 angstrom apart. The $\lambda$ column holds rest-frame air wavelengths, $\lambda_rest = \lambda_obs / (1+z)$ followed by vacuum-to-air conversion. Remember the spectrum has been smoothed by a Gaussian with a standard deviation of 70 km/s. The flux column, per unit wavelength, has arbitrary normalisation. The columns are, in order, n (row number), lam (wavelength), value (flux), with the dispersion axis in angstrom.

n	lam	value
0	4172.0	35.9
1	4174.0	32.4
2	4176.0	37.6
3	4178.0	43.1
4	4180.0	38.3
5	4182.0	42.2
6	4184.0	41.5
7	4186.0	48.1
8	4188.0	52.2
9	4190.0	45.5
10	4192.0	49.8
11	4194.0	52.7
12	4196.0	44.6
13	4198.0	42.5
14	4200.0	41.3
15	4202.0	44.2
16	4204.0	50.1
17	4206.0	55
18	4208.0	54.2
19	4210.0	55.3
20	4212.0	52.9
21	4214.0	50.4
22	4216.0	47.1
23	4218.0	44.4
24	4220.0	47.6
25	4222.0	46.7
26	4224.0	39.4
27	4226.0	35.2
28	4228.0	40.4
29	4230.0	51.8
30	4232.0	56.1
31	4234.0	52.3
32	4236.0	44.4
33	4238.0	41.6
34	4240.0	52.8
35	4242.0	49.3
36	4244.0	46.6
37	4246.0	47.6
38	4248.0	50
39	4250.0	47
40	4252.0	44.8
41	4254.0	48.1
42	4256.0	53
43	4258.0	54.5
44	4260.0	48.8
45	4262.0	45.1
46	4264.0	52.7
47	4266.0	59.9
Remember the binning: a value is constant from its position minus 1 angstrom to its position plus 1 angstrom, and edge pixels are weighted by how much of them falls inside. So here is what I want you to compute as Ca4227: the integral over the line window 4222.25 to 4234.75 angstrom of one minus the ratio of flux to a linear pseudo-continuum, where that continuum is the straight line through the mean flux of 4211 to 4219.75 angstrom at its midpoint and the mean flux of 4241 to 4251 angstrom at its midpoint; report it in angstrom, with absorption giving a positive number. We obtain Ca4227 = 0.67 angstrom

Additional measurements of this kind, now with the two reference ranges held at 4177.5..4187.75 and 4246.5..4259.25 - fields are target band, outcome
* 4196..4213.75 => -1.5 angstrom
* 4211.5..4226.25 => 0.2 angstrom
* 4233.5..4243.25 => 0.1 angstrom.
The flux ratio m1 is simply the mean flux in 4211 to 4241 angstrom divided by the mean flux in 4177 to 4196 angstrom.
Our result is 1.0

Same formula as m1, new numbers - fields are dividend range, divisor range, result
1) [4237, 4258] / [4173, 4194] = 1.11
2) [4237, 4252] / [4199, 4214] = 0.94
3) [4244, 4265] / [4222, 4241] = 1.07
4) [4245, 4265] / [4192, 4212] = 1.00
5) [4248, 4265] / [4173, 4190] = 1.17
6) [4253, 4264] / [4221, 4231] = 1.17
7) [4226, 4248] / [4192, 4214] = 0.97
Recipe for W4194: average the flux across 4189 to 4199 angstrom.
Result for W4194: 47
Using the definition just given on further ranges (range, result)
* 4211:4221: 48.5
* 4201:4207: 49.8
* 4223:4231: 41.7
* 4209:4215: 52.9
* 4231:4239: 48.6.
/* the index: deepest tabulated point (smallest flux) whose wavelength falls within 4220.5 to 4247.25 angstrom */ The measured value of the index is 35.2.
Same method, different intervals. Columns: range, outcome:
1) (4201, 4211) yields 44.2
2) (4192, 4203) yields 41.3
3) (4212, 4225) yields 39.4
